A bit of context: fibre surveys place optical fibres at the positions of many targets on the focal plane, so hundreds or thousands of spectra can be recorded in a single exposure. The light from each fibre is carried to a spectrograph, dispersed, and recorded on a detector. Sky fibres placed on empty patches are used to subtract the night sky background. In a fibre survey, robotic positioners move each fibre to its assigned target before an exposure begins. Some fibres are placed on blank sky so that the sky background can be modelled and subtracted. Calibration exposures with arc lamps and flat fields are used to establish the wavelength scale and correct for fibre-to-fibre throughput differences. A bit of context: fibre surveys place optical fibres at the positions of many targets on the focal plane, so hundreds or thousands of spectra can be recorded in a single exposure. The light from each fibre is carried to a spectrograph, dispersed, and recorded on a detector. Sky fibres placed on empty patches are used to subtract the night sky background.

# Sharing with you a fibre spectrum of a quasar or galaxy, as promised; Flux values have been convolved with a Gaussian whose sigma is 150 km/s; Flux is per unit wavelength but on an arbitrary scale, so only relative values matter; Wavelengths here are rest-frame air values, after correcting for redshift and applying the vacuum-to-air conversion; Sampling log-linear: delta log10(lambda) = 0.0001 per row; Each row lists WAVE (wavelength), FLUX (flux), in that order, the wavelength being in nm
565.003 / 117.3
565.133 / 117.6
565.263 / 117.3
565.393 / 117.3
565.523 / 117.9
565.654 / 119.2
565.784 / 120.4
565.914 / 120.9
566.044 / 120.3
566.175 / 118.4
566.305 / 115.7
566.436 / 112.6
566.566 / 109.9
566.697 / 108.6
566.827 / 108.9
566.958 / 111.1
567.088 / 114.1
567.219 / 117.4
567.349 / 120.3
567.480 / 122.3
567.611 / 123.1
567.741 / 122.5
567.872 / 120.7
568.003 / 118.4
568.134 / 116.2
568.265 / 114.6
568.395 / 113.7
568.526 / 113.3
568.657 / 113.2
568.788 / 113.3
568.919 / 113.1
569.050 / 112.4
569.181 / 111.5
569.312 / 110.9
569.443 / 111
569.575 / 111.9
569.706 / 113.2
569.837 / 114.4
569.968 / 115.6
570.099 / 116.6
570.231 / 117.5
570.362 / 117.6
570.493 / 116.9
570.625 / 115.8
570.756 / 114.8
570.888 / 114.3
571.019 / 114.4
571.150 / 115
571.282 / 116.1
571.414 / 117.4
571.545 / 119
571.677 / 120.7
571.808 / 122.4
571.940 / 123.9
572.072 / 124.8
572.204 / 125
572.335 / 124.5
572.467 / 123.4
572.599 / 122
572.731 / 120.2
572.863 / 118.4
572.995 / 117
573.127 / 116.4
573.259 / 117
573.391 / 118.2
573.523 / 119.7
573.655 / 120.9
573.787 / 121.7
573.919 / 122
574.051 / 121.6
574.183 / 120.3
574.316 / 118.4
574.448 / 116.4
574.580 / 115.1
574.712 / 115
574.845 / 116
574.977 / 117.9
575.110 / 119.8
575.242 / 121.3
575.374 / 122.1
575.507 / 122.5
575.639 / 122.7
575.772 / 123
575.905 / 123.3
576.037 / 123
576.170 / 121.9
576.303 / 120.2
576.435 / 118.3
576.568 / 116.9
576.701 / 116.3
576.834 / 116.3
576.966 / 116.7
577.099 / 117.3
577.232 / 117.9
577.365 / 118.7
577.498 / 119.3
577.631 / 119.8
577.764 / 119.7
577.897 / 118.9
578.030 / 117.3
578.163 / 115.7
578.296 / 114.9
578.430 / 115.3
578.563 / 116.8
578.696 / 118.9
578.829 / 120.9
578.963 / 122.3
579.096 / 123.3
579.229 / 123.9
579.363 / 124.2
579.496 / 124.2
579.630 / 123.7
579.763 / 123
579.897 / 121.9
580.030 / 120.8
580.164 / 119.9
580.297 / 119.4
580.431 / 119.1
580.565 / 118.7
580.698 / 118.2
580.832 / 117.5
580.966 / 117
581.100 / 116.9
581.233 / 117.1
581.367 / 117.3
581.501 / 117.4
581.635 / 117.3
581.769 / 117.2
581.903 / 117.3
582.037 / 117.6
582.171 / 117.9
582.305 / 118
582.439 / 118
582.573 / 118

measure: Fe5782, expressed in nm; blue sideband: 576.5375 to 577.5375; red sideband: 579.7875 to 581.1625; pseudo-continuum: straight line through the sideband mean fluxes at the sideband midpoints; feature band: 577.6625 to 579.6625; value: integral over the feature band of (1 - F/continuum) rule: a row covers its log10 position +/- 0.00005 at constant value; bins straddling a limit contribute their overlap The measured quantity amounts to -0.030 nm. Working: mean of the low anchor 117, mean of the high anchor 119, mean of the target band 120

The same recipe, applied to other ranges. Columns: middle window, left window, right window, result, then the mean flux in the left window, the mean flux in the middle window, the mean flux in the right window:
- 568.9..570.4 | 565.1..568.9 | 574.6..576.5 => 0.05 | 116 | 114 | 120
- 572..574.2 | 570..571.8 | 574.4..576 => -0.05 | 117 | 121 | 120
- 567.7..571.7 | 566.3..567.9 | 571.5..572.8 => 0.14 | 116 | 115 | 123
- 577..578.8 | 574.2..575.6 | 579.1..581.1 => 0.03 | 119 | 118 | 121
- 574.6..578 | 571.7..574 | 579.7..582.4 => 0.02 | 121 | 119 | 118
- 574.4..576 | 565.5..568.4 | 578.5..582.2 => -0.01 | 117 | 120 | 120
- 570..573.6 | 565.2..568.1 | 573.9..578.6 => -0.02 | 117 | 119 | 119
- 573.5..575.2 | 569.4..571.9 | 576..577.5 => -0.02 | 116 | 119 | 118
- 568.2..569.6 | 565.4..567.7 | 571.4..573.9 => 0.07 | 117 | 113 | 121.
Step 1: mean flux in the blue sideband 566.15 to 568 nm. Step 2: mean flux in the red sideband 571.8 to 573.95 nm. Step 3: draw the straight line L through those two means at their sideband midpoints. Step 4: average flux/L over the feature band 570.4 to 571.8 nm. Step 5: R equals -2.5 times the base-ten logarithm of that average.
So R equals 0.03 mag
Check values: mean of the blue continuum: 116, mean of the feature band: 117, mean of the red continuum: 121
